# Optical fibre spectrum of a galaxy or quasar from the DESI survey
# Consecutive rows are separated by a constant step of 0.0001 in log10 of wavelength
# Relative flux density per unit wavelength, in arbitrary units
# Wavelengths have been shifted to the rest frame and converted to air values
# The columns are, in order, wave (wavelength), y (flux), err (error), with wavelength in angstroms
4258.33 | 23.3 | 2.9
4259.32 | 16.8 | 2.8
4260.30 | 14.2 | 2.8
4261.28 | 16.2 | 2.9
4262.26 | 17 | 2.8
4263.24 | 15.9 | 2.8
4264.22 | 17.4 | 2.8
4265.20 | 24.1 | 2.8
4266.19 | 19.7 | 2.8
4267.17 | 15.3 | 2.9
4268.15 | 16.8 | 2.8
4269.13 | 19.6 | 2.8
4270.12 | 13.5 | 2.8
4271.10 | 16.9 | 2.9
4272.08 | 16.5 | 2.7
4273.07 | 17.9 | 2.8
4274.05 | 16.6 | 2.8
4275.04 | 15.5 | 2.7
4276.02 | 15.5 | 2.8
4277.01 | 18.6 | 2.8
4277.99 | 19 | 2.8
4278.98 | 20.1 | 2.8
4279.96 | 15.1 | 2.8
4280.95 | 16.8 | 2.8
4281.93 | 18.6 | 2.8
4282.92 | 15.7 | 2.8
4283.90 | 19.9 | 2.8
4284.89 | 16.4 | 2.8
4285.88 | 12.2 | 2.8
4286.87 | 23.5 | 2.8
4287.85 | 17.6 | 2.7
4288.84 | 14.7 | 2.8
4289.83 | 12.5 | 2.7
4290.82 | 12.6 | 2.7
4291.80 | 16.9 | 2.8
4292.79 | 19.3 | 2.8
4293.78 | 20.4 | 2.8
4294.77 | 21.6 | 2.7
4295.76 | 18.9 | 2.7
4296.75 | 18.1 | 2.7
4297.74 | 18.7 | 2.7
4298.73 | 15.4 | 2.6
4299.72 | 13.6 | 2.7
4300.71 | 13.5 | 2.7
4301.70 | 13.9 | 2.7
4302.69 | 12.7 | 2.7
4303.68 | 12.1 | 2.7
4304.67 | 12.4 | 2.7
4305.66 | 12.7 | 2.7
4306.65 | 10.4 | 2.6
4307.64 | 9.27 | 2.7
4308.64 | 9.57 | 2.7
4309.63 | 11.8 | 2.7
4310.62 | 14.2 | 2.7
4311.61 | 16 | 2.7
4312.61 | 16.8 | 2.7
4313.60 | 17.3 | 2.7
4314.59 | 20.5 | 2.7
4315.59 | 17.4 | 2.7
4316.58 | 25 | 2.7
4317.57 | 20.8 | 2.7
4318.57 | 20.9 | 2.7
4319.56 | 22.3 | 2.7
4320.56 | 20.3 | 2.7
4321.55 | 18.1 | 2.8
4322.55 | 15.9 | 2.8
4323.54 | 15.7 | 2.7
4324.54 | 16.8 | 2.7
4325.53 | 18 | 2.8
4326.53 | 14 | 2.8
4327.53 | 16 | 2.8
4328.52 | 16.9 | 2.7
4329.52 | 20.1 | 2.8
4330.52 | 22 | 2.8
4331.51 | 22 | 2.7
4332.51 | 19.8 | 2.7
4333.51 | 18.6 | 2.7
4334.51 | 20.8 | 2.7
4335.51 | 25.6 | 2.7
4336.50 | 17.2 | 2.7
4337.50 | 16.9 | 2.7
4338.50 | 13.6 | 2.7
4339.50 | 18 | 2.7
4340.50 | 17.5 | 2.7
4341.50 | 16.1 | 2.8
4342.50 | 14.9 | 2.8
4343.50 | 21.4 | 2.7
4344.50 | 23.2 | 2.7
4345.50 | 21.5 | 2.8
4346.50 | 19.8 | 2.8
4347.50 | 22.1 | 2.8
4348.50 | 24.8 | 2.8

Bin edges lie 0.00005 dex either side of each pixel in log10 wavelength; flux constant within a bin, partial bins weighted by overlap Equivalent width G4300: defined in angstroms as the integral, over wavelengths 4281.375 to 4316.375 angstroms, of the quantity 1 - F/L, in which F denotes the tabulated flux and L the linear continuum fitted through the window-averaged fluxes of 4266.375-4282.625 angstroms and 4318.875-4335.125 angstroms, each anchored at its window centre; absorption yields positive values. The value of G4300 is 4.1 angstroms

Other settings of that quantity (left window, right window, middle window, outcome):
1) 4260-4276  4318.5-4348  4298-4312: 4.1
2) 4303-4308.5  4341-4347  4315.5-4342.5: -4.5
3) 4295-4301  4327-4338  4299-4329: 3.8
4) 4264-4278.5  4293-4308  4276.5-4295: -1.3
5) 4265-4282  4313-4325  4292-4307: 2.3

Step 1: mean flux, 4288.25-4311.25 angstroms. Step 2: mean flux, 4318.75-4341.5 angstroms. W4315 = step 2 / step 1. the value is 1.26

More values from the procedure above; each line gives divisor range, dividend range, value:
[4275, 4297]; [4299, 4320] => 0.88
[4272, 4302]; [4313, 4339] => 1.12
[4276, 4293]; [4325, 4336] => 1.15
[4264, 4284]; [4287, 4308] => 0.87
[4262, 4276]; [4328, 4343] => 1.08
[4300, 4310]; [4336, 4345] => 1.49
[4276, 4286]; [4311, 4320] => 1.13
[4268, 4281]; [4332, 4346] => 1.11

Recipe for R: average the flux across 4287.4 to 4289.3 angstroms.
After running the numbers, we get 16.1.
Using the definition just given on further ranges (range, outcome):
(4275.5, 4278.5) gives 17.7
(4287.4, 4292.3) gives 14.8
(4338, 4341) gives 16.4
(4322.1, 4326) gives 16.6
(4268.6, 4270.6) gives 16.5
